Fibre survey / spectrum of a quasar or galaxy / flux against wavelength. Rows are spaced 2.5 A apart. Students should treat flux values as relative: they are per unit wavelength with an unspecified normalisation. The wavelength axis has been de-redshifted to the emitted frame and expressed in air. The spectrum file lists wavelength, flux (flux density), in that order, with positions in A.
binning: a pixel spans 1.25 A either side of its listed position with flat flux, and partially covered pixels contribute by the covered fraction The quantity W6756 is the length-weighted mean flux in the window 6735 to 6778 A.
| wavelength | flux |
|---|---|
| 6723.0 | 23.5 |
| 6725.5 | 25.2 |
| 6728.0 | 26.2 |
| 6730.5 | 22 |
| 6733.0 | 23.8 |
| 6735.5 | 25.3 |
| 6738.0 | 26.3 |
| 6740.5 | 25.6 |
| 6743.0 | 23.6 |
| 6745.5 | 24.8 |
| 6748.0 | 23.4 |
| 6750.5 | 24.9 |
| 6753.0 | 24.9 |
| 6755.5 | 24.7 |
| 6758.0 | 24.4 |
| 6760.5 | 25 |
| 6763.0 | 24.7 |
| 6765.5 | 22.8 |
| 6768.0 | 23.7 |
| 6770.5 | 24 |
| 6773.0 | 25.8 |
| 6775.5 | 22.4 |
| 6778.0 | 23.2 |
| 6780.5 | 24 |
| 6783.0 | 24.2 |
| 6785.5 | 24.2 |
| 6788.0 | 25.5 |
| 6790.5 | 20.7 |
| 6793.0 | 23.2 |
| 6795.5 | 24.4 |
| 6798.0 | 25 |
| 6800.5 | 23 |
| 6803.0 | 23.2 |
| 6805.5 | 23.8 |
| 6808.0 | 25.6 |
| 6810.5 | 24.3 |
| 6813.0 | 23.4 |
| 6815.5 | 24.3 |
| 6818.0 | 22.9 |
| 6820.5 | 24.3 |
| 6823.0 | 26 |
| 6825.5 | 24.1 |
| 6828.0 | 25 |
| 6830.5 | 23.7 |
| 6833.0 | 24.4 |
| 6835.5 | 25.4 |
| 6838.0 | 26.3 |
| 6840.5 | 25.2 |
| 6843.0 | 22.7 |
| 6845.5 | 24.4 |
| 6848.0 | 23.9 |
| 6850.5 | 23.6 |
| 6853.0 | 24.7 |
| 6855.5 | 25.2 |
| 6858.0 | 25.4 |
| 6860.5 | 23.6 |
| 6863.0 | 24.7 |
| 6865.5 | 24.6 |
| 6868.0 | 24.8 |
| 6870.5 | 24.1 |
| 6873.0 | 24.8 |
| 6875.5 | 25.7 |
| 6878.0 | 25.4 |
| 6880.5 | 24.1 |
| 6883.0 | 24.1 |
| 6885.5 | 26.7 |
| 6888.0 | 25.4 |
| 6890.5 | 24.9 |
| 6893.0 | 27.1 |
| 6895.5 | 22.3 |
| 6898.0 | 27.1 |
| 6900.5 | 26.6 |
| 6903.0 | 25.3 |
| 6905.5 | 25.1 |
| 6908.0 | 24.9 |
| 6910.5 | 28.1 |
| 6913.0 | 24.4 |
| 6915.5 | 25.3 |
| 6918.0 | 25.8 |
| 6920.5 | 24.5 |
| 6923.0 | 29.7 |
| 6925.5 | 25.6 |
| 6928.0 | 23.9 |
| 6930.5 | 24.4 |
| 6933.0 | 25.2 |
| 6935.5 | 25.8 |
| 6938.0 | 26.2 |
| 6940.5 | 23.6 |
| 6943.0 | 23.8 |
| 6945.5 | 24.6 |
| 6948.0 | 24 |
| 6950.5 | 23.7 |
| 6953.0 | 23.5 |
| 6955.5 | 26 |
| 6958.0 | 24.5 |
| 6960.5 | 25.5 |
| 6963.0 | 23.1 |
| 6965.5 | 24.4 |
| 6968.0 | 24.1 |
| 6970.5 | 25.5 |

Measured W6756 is 24.4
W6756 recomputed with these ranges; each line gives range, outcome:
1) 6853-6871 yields 24.7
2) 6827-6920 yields 25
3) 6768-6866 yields 24.2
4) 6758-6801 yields 23.9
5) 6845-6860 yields 24.5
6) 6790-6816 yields 23.8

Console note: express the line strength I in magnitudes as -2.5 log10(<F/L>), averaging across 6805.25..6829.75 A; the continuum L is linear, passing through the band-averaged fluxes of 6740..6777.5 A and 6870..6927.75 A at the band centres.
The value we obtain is 0.02 mag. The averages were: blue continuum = 24.3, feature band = 24.4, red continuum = 25.5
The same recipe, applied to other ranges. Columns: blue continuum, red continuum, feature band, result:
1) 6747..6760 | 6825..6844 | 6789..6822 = 0.04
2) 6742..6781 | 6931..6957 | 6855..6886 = -0.02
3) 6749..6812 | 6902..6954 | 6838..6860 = 0.00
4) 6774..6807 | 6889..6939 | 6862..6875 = 0.01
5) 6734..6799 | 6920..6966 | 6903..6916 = -0.03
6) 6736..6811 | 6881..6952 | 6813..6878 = 0.01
